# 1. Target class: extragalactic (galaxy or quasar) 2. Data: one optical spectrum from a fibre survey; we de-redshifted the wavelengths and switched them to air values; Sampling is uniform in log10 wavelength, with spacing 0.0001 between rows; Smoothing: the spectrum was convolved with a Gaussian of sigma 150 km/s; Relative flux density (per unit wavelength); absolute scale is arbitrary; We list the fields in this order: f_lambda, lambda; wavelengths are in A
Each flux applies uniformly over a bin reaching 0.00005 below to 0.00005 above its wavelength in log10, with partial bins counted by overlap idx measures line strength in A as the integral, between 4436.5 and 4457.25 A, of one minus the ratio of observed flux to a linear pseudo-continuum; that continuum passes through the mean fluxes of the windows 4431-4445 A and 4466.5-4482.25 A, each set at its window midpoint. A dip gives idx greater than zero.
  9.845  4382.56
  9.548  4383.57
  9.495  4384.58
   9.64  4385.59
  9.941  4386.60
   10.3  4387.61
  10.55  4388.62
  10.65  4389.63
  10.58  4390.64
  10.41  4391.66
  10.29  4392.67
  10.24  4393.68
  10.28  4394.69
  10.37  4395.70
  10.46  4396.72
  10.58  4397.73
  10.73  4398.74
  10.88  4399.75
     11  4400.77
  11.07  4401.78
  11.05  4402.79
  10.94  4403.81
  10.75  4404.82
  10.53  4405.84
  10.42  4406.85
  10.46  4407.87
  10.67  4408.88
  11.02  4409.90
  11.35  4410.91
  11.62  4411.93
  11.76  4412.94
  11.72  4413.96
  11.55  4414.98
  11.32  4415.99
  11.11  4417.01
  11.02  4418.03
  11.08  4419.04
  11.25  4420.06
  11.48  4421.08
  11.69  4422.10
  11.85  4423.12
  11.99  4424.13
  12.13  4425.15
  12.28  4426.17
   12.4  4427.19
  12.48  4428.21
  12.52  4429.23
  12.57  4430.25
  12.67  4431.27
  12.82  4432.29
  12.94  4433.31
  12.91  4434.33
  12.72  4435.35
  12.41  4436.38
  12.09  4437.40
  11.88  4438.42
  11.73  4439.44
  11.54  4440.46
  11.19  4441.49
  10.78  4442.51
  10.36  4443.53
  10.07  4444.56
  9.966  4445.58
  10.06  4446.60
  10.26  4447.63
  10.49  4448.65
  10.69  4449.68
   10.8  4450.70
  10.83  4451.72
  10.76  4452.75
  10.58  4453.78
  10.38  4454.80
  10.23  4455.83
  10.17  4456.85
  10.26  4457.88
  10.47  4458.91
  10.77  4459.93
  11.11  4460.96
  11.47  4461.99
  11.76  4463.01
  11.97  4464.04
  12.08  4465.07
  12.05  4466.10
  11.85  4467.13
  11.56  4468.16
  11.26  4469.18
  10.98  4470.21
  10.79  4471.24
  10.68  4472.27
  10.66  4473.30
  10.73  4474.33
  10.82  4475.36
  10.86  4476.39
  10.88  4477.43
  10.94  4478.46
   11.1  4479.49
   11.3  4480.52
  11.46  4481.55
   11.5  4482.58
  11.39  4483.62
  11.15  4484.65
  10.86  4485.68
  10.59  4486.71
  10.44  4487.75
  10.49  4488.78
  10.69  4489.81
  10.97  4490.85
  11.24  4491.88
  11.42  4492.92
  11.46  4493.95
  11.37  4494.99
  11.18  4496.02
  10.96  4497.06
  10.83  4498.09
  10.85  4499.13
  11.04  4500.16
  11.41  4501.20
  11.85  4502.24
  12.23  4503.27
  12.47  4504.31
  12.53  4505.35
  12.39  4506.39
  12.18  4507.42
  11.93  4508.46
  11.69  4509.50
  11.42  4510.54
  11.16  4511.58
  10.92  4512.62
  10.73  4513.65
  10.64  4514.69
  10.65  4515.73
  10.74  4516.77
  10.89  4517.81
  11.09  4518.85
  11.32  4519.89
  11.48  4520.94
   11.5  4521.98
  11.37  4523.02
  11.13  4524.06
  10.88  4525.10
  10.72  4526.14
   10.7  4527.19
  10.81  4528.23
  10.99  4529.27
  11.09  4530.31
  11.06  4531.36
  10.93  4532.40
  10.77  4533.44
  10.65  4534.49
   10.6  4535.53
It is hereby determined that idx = 1.6 A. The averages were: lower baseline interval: 11.9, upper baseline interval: 11.1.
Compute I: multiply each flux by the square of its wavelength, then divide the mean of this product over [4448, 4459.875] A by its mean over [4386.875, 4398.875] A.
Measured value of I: 1.0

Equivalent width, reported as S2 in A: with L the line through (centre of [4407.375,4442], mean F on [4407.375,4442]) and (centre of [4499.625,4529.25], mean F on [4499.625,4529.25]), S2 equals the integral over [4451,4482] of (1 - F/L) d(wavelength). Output 1.55 A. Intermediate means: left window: 11.8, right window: 11.3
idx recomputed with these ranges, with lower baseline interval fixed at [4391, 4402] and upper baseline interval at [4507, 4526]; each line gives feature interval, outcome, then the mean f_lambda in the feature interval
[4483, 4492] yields 0.1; 10.9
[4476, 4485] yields -0.1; 11.2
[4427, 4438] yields -1.9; 12.6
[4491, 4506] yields -0.5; 11.5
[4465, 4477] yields -0.2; 11.2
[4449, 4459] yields 0.3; 10.5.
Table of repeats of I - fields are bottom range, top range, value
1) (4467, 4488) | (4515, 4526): 1.02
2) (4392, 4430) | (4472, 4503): 1.02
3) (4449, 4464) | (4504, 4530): 1.08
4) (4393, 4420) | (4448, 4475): 1.03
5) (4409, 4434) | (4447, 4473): 0.94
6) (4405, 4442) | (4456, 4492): 0.96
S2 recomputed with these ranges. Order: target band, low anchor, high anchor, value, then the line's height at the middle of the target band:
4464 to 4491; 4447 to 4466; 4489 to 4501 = -0.3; 11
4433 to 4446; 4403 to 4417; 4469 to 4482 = -0.7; 11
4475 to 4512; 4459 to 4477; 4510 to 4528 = -0.6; 11.1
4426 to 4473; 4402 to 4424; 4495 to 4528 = -0.5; 11.2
